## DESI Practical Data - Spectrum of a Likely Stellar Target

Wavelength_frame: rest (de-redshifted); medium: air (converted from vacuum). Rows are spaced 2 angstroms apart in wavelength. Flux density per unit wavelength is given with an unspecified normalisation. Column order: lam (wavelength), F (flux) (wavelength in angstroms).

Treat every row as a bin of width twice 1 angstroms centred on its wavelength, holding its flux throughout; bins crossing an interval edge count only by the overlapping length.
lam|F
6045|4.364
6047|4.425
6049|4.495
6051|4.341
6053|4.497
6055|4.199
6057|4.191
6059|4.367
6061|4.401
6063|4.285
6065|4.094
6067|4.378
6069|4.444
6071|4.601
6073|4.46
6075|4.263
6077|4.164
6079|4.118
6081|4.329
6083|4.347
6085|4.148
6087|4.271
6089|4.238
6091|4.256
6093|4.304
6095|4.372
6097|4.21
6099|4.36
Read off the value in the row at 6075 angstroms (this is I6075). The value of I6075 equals 4.263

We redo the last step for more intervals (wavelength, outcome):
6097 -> 4.21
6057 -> 4.191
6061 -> 4.401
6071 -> 4.601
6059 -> 4.367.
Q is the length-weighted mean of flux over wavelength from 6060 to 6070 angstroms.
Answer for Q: 4.32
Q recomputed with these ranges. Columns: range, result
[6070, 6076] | 4.44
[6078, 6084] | 4.26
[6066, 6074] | 4.47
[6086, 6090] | 4.25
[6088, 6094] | 4.27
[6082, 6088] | 4.26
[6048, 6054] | 4.44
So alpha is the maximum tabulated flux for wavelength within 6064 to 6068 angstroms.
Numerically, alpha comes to 4.378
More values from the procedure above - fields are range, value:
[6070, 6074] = 4.601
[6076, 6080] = 4.164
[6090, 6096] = 4.372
